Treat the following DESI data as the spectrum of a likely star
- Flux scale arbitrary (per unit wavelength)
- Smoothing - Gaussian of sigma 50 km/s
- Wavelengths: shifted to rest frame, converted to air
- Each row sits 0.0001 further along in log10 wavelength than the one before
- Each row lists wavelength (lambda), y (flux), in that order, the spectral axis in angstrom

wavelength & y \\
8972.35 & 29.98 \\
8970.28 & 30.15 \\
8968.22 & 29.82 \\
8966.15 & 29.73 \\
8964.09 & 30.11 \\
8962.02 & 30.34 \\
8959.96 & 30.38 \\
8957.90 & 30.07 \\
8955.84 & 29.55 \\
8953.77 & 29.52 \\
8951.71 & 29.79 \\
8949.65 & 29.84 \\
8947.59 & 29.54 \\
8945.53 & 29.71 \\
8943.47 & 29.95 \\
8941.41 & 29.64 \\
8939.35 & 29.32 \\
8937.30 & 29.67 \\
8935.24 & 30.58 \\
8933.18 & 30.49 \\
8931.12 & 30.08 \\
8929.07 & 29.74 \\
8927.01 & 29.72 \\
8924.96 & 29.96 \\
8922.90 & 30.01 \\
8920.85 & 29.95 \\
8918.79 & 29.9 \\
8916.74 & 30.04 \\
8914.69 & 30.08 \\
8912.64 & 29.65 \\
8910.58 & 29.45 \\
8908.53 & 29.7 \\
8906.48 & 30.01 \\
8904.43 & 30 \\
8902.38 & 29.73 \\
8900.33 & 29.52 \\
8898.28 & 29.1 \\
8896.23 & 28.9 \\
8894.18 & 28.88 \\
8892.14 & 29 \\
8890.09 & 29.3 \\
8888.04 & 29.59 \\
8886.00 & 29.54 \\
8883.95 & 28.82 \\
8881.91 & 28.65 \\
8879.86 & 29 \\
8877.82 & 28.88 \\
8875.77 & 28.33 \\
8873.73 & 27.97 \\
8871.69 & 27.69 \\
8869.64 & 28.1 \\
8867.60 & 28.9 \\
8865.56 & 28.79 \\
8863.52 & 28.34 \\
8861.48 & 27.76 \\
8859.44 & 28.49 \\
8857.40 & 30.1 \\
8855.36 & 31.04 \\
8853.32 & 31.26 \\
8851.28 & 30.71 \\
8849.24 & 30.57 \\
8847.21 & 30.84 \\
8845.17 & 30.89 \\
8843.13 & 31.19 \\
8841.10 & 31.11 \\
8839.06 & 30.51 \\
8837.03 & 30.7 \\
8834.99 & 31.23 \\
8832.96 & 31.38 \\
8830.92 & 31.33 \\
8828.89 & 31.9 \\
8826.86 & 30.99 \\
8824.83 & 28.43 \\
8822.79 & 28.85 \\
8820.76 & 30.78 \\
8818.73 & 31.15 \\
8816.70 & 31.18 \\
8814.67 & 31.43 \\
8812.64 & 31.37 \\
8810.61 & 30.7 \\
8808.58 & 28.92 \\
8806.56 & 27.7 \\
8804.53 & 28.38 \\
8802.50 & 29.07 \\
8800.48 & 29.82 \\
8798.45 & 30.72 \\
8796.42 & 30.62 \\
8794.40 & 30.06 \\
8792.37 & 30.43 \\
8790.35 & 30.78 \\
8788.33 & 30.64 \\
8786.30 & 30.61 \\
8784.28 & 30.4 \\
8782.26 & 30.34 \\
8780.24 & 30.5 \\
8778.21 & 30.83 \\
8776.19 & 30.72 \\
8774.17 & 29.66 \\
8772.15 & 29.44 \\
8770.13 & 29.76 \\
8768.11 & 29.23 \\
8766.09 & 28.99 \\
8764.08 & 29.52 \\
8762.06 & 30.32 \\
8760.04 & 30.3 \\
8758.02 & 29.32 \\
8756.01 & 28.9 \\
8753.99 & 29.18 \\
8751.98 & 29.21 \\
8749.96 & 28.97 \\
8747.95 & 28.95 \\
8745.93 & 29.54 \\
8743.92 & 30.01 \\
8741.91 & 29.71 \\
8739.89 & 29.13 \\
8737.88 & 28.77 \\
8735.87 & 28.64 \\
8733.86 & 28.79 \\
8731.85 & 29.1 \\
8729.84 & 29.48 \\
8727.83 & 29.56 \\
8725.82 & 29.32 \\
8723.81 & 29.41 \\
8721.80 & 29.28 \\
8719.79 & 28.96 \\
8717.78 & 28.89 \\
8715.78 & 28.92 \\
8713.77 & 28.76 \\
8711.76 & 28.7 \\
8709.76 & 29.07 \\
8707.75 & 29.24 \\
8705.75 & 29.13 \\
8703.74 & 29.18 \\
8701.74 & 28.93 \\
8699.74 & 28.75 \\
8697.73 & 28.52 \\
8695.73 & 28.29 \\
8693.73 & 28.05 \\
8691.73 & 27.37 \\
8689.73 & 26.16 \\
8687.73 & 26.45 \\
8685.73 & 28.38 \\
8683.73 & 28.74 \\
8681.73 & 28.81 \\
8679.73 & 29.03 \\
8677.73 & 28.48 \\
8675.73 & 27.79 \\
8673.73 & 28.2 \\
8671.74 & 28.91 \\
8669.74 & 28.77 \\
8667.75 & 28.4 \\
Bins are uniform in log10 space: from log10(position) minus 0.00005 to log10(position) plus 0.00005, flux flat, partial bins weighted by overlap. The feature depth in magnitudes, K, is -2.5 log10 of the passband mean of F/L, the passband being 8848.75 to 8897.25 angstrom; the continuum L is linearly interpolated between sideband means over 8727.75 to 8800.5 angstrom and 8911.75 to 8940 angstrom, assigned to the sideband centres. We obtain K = 0.03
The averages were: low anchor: 29.8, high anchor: 30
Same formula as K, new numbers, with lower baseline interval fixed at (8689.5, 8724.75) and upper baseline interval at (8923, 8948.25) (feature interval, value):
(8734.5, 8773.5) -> -0.02 mag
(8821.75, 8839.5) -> -0.05 mag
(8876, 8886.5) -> 0.03 mag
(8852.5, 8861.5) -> -0.02 mag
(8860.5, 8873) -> 0.05 mag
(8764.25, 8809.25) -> -0.03 mag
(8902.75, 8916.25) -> 0.00 mag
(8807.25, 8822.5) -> -0.05 mag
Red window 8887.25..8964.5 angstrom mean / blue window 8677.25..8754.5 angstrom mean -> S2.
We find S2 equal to 1.0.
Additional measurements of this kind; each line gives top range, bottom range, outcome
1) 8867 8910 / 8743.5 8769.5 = 0.99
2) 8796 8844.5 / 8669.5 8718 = 1.07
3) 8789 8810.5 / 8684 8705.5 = 1.06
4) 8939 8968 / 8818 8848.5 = 0.97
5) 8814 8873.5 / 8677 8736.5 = 1.05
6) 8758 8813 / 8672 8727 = 1.05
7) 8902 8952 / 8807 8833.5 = 0.98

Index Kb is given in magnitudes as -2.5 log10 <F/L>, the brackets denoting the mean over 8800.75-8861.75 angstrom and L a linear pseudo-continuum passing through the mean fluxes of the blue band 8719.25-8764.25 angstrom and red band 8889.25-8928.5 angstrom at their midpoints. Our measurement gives -0.03 mag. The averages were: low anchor 29.3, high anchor 29.6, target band 30.4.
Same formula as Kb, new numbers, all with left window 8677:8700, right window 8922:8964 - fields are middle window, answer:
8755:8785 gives -0.046 mag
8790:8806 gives -0.038 mag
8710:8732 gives -0.031 mag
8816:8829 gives -0.048 mag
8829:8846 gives -0.070 mag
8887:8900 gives 0.014 mag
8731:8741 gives -0.018 mag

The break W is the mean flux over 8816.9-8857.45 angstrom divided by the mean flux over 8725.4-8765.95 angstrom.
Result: 1.0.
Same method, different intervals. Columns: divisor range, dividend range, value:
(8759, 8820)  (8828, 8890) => 0.99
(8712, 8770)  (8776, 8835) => 1.04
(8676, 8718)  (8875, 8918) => 1.03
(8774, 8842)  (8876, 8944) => 0.97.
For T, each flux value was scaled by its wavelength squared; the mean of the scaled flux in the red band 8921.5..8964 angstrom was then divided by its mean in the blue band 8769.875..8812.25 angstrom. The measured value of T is 1.03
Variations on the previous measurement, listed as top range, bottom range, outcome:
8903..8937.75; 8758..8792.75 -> 1.03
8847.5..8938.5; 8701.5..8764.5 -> 1.05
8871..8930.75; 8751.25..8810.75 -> 1.01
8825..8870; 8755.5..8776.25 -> 1.04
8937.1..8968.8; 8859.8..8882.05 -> 1.07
